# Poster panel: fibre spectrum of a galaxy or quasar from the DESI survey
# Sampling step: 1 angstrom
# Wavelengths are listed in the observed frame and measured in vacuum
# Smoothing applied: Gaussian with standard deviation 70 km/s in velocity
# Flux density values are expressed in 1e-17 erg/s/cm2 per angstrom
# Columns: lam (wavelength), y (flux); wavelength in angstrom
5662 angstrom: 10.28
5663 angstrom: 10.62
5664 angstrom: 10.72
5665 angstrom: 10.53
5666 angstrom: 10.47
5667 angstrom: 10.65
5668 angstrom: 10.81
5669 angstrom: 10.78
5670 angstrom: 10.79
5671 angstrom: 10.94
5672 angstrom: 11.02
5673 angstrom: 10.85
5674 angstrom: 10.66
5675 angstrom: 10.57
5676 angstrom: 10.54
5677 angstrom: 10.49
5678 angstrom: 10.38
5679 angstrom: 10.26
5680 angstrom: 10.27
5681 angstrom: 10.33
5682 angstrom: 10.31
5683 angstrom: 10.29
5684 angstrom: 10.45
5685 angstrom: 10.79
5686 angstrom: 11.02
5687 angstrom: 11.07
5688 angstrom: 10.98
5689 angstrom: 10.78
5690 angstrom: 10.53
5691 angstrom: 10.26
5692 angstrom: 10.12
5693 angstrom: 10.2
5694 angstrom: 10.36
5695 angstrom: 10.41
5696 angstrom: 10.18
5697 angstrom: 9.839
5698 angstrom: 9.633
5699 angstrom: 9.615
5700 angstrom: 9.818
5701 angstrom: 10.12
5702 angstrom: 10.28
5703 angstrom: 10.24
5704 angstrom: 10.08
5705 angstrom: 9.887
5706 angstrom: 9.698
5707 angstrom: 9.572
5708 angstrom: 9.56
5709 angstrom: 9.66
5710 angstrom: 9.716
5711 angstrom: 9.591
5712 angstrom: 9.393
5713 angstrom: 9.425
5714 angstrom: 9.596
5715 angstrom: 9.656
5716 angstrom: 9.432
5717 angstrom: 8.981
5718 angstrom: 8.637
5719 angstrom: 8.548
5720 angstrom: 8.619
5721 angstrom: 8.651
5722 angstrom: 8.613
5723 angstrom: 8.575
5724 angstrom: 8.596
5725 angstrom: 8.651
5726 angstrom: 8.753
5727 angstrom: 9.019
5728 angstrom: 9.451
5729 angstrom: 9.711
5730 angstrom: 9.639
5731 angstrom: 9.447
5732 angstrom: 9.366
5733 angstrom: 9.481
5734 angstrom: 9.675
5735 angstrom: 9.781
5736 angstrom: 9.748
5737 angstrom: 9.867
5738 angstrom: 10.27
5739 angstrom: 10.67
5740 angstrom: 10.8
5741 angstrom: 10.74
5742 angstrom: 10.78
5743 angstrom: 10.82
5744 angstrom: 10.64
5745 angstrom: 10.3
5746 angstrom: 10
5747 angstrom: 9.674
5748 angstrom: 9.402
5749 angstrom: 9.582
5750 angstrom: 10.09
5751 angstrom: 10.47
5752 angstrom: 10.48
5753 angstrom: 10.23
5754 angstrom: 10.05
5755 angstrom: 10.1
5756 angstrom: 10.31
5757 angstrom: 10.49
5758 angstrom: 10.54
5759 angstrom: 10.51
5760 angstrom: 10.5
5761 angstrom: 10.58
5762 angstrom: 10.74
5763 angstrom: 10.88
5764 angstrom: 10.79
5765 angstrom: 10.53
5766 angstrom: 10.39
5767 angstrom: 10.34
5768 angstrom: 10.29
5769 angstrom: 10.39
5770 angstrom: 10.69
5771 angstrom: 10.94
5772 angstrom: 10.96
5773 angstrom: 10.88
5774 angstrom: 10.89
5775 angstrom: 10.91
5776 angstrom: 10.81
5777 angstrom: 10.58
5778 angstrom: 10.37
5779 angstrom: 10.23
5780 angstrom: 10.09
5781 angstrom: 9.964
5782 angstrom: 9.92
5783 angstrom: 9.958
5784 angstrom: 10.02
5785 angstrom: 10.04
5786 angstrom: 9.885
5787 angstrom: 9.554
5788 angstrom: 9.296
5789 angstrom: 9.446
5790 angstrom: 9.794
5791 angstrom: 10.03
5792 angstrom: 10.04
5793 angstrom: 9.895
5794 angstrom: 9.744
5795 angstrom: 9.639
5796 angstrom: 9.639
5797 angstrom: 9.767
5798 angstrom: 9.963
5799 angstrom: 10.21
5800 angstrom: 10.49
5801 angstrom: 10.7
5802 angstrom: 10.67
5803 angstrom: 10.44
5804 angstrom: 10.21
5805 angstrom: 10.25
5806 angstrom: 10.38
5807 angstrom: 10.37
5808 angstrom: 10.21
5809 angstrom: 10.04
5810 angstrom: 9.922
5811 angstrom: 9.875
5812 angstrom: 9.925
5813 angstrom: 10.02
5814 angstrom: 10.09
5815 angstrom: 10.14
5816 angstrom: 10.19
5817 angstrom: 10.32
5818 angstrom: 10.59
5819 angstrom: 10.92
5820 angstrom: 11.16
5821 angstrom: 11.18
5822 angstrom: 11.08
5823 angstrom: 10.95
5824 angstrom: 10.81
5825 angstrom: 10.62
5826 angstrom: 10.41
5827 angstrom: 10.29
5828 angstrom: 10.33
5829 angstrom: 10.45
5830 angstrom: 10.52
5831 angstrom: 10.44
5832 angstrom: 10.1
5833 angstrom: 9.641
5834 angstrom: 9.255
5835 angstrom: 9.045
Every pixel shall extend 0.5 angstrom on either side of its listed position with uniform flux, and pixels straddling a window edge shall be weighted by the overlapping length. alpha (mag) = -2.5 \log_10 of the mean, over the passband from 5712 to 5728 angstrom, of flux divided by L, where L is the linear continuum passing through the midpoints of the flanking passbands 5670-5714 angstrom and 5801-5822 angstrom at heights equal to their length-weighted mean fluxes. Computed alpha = 0.15 mag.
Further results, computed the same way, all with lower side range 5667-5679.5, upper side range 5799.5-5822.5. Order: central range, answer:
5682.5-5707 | 0.038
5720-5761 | 0.073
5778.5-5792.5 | 0.061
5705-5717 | 0.112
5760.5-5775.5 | -0.020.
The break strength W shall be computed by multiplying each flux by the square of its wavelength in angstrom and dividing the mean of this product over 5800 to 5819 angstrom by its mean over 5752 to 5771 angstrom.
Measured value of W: 1.00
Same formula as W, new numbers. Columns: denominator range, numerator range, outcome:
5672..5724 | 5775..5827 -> 1.07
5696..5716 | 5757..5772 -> 1.11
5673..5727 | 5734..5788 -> 1.07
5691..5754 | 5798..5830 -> 1.11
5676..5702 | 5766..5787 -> 1.04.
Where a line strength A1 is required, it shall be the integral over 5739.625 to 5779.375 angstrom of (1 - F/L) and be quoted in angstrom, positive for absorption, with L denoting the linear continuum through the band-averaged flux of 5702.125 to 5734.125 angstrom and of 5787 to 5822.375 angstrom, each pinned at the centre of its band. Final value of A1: -3.02 angstrom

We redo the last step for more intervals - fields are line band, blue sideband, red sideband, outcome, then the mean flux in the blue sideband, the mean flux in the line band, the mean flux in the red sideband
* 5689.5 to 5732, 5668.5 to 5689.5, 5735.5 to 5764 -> 3.9 angstrom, 10.6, 9.54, 10.3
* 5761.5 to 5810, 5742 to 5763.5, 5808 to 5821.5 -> 0.3 angstrom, 10.3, 10.3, 10.3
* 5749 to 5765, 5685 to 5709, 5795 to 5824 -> -0.2 angstrom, 10.2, 10.4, 10.3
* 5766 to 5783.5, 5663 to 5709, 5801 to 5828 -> -0.1 angstrom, 10.4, 10.5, 10.4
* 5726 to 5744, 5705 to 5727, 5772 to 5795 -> -1.0 angstrom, 9.15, 9.94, 10.1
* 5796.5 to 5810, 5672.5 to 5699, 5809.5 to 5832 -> 0.2 angstrom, 10.4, 10.3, 10.5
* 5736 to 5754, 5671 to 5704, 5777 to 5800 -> -0.2 angstrom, 10.4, 10.3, 9.91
